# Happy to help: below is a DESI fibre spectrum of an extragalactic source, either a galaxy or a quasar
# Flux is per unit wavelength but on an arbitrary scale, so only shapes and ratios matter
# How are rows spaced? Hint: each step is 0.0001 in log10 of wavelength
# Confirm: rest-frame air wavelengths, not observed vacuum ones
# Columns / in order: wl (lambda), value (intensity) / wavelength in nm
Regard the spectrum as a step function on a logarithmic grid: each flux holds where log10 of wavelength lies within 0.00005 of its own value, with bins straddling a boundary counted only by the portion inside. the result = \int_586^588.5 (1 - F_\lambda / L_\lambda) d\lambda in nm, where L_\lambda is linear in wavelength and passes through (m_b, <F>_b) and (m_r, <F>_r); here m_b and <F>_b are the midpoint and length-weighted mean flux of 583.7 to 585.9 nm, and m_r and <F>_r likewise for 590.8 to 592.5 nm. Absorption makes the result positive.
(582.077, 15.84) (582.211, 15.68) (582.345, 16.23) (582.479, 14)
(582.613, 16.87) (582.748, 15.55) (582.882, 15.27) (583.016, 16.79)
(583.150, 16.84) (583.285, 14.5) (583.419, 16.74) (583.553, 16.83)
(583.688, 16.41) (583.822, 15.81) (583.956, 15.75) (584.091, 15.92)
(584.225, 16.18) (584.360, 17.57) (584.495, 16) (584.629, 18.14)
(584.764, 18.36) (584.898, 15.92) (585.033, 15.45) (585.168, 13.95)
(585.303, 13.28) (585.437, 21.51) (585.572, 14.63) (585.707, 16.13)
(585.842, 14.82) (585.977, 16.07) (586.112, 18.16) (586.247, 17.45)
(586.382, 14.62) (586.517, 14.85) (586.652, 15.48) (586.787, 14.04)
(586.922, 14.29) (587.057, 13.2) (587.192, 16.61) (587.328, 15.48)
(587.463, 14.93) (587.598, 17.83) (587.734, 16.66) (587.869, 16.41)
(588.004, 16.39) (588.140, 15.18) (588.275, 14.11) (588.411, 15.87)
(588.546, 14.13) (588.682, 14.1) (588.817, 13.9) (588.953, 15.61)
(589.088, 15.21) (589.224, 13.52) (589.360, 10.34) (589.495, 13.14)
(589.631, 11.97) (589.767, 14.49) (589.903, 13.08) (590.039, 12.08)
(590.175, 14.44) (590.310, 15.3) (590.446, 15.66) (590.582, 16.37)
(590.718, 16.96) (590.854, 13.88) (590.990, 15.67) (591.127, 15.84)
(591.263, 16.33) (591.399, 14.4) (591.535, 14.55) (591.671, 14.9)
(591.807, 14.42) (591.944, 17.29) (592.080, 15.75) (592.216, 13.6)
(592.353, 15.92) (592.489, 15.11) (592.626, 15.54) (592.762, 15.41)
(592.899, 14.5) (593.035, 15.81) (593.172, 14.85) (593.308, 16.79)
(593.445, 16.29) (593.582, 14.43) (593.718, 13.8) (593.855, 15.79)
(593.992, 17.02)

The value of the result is 0.04 nm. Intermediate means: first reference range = 16.2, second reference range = 15.2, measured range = 15.6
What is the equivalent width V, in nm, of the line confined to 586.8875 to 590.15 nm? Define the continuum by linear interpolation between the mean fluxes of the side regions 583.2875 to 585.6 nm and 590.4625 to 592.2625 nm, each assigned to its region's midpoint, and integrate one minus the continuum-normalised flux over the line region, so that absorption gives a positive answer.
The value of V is 0.27 nm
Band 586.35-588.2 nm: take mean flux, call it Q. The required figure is 15.4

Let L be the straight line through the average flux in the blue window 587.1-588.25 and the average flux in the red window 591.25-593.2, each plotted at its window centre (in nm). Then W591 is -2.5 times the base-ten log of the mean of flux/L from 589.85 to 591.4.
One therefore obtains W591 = 0.03 mag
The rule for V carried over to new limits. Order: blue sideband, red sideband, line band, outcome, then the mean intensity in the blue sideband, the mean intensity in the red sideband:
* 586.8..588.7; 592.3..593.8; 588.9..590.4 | 0.173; 15.4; 15.3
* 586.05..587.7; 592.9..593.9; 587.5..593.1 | 0.194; 15.6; 15.3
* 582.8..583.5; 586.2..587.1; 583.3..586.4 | -0.176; 16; 14.8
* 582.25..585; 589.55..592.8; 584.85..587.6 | 0.037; 16.3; 14.9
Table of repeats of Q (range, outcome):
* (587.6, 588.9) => 15.3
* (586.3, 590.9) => 14.7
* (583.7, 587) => 16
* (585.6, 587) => 15.5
